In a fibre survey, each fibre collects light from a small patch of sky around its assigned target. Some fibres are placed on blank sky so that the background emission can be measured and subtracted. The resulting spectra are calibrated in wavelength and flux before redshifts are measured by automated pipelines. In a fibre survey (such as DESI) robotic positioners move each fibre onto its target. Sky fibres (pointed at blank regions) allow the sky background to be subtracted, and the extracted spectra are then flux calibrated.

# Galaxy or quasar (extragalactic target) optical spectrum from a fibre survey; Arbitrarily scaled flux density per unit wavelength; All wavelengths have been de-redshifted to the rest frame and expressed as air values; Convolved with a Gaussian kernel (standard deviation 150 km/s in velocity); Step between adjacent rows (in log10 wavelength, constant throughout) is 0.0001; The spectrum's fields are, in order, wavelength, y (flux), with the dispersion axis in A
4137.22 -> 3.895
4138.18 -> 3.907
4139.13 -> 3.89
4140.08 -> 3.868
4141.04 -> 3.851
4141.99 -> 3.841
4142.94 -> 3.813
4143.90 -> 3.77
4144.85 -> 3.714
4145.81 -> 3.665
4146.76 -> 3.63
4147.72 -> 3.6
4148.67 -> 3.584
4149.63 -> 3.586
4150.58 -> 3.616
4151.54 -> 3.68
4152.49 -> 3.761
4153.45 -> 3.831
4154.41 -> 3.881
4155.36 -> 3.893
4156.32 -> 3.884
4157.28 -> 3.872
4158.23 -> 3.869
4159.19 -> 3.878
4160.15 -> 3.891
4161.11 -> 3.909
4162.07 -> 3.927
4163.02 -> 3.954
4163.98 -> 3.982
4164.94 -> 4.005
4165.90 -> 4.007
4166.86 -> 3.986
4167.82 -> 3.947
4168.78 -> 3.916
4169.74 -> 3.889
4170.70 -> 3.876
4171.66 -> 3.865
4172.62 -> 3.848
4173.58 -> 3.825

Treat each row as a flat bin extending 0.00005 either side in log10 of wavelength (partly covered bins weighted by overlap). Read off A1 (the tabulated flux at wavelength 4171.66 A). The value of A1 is 3.865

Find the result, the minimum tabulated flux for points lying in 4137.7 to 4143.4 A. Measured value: 3.813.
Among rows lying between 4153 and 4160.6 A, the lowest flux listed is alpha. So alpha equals 3.831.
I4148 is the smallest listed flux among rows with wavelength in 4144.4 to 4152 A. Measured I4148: 3.584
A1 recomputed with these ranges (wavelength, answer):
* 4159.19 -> 3.878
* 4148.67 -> 3.584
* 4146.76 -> 3.63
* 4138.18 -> 3.907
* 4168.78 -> 3.916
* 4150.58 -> 3.616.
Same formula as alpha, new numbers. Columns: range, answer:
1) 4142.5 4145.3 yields 3.714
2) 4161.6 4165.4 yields 3.927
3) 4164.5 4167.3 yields 3.986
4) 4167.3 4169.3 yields 3.916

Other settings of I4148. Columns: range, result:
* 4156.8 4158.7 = 3.869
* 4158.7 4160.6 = 3.878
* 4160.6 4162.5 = 3.909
